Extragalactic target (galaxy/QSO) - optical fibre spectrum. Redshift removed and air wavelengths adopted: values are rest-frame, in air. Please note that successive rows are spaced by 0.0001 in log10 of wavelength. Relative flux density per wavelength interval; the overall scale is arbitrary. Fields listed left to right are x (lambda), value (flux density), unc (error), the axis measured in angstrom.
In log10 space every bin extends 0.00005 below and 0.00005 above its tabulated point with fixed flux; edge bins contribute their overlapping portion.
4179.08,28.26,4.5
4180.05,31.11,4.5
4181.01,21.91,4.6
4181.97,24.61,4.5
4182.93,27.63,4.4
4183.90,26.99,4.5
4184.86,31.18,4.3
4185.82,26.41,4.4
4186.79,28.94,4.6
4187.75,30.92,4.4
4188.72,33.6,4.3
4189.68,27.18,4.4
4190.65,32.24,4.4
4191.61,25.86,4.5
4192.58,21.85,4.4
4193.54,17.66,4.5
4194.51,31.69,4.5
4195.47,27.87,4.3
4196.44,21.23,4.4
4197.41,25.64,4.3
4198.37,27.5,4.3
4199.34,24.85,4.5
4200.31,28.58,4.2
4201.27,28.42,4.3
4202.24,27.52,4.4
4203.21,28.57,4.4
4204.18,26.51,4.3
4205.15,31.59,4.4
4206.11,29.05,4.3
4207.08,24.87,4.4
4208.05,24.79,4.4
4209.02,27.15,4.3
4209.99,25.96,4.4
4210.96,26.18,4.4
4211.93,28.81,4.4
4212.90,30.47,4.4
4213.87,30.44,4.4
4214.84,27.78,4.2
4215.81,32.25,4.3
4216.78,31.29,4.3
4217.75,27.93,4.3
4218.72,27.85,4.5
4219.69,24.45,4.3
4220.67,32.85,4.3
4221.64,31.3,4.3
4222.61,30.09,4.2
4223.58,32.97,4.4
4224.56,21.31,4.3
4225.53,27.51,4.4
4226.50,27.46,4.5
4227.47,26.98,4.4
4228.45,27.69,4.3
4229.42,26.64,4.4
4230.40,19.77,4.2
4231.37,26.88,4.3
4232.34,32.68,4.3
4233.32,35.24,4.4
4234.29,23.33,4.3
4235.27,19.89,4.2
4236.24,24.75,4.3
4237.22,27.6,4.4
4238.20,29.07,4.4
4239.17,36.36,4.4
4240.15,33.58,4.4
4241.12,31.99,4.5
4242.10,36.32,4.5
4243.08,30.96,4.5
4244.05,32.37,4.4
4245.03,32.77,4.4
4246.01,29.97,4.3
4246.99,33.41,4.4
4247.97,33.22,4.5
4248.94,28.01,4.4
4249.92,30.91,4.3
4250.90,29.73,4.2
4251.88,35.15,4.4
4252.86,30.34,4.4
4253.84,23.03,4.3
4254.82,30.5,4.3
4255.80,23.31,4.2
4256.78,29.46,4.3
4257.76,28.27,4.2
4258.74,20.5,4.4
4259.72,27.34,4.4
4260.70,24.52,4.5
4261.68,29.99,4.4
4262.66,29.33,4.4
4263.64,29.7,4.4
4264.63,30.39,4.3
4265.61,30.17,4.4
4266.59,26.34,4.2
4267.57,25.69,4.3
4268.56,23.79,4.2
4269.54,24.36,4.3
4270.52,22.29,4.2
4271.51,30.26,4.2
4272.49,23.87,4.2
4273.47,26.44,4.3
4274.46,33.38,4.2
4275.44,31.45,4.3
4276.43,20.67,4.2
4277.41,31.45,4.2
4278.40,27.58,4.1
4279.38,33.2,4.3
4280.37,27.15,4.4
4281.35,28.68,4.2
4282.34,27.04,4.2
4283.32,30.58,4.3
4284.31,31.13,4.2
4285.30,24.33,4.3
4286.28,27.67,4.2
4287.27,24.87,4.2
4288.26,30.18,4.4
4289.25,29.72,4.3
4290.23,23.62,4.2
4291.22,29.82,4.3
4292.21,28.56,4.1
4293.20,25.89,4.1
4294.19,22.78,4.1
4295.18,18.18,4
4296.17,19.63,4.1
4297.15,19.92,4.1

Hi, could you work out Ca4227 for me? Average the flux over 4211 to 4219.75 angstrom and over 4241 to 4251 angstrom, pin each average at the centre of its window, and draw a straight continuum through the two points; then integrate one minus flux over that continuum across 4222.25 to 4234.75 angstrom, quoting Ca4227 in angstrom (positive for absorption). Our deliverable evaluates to 1.1 angstrom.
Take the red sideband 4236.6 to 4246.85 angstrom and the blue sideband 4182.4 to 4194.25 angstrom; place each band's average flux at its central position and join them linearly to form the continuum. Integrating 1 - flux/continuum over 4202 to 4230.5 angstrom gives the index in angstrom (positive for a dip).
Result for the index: 1.76 angstrom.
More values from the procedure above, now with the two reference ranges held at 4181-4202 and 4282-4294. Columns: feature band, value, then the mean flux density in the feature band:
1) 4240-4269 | -1.98 angstrom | 29.3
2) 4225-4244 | -0.98 angstrom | 28.8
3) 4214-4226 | -0.78 angstrom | 29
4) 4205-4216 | -0.36 angstrom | 28.1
